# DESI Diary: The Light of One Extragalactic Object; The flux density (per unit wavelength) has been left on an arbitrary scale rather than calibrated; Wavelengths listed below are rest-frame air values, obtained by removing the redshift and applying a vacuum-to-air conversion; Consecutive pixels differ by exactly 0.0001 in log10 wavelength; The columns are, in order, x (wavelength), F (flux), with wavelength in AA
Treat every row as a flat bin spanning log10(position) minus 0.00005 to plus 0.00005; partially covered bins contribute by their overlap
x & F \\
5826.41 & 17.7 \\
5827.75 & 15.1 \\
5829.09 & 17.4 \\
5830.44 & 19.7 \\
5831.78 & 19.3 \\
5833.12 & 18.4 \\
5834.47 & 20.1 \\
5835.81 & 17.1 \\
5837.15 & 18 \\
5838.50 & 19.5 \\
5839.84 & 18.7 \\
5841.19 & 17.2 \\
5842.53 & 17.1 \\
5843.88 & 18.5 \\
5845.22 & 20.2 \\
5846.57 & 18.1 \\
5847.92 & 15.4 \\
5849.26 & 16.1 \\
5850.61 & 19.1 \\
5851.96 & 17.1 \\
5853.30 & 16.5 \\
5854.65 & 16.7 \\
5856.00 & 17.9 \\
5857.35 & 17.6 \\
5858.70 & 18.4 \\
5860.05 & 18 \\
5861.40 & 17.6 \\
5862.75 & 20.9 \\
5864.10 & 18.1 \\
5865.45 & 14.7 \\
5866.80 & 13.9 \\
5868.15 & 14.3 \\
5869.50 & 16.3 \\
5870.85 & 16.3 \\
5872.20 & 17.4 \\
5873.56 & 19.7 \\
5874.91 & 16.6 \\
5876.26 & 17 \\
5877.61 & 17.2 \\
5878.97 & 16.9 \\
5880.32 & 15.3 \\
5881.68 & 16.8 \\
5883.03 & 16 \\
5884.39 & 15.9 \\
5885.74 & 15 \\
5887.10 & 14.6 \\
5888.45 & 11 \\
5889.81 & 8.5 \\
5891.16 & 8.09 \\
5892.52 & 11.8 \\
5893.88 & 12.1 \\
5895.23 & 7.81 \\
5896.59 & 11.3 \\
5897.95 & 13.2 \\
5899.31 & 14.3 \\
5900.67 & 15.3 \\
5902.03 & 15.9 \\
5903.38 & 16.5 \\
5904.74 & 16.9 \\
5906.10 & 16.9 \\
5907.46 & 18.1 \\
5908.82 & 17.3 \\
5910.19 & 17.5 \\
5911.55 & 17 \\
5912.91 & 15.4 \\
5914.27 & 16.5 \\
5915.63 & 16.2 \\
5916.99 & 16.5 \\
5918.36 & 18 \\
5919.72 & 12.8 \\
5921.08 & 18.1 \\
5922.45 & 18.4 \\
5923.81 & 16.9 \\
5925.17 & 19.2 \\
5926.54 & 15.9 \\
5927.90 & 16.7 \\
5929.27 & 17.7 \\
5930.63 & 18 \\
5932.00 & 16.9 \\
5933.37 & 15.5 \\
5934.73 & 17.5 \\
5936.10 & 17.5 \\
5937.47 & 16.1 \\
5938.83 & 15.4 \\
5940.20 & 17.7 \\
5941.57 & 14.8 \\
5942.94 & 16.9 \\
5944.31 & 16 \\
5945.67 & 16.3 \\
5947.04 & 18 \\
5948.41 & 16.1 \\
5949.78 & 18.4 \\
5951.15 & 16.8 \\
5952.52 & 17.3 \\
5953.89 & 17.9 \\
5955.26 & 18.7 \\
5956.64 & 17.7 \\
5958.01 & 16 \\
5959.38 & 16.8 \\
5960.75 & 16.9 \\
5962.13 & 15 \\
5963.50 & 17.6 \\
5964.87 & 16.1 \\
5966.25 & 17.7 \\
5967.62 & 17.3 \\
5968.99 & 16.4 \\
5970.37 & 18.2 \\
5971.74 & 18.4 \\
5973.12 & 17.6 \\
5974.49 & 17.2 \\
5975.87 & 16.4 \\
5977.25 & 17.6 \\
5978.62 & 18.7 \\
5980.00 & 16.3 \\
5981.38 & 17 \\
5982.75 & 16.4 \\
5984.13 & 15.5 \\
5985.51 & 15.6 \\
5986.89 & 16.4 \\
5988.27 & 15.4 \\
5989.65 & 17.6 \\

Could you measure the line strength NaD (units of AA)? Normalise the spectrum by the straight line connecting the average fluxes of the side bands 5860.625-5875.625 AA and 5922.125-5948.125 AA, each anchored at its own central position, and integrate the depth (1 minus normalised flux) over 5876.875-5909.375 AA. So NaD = 5.0 AA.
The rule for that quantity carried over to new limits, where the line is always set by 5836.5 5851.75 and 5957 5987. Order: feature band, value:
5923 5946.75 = 0.6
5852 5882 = 1.3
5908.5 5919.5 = 0.5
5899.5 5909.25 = 0.5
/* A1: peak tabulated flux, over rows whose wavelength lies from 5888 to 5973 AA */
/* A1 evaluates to 19.2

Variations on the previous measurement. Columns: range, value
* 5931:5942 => 17.7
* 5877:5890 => 17.2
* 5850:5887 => 20.9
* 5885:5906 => 16.9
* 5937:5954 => 18.4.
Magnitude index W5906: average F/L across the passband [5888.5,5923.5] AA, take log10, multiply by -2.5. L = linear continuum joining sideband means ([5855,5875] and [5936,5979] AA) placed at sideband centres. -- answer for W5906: 0.160 mag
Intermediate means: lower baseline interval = 17.2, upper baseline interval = 17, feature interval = 14.8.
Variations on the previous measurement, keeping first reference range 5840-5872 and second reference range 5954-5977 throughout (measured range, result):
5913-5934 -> 0.02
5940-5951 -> 0.03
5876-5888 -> 0.08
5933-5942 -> 0.05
